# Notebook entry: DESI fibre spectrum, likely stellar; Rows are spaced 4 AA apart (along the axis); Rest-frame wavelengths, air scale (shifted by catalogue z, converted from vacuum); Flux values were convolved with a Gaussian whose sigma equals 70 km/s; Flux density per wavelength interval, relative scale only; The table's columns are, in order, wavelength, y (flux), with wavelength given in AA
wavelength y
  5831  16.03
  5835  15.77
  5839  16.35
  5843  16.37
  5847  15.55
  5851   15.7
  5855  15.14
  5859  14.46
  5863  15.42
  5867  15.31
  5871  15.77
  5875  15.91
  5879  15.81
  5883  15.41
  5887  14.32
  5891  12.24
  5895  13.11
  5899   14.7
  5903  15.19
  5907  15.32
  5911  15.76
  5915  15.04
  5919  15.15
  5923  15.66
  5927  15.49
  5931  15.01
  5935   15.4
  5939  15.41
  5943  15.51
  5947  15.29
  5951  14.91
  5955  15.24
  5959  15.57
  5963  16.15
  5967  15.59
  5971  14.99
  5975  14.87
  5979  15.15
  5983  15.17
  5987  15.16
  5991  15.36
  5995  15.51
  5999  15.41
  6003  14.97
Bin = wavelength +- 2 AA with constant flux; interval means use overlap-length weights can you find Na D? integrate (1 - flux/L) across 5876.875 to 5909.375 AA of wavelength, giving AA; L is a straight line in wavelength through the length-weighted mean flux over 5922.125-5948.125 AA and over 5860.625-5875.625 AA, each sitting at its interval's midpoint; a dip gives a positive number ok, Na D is 2.0 AA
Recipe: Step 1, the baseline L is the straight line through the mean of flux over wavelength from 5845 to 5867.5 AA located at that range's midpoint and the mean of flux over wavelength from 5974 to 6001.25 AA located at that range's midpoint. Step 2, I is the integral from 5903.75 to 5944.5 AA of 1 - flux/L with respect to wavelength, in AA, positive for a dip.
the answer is -0.3 AA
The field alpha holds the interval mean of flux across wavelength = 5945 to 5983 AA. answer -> 15.3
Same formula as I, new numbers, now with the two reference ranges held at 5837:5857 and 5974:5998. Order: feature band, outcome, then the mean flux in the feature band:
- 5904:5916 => 0.13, 15.4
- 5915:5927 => 0.11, 15.4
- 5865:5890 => 0.63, 15.3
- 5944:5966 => -0.12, 15.4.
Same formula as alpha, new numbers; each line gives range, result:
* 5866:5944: 15.1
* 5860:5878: 15.6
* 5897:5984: 15.3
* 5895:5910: 14.9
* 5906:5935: 15.4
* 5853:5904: 14.8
